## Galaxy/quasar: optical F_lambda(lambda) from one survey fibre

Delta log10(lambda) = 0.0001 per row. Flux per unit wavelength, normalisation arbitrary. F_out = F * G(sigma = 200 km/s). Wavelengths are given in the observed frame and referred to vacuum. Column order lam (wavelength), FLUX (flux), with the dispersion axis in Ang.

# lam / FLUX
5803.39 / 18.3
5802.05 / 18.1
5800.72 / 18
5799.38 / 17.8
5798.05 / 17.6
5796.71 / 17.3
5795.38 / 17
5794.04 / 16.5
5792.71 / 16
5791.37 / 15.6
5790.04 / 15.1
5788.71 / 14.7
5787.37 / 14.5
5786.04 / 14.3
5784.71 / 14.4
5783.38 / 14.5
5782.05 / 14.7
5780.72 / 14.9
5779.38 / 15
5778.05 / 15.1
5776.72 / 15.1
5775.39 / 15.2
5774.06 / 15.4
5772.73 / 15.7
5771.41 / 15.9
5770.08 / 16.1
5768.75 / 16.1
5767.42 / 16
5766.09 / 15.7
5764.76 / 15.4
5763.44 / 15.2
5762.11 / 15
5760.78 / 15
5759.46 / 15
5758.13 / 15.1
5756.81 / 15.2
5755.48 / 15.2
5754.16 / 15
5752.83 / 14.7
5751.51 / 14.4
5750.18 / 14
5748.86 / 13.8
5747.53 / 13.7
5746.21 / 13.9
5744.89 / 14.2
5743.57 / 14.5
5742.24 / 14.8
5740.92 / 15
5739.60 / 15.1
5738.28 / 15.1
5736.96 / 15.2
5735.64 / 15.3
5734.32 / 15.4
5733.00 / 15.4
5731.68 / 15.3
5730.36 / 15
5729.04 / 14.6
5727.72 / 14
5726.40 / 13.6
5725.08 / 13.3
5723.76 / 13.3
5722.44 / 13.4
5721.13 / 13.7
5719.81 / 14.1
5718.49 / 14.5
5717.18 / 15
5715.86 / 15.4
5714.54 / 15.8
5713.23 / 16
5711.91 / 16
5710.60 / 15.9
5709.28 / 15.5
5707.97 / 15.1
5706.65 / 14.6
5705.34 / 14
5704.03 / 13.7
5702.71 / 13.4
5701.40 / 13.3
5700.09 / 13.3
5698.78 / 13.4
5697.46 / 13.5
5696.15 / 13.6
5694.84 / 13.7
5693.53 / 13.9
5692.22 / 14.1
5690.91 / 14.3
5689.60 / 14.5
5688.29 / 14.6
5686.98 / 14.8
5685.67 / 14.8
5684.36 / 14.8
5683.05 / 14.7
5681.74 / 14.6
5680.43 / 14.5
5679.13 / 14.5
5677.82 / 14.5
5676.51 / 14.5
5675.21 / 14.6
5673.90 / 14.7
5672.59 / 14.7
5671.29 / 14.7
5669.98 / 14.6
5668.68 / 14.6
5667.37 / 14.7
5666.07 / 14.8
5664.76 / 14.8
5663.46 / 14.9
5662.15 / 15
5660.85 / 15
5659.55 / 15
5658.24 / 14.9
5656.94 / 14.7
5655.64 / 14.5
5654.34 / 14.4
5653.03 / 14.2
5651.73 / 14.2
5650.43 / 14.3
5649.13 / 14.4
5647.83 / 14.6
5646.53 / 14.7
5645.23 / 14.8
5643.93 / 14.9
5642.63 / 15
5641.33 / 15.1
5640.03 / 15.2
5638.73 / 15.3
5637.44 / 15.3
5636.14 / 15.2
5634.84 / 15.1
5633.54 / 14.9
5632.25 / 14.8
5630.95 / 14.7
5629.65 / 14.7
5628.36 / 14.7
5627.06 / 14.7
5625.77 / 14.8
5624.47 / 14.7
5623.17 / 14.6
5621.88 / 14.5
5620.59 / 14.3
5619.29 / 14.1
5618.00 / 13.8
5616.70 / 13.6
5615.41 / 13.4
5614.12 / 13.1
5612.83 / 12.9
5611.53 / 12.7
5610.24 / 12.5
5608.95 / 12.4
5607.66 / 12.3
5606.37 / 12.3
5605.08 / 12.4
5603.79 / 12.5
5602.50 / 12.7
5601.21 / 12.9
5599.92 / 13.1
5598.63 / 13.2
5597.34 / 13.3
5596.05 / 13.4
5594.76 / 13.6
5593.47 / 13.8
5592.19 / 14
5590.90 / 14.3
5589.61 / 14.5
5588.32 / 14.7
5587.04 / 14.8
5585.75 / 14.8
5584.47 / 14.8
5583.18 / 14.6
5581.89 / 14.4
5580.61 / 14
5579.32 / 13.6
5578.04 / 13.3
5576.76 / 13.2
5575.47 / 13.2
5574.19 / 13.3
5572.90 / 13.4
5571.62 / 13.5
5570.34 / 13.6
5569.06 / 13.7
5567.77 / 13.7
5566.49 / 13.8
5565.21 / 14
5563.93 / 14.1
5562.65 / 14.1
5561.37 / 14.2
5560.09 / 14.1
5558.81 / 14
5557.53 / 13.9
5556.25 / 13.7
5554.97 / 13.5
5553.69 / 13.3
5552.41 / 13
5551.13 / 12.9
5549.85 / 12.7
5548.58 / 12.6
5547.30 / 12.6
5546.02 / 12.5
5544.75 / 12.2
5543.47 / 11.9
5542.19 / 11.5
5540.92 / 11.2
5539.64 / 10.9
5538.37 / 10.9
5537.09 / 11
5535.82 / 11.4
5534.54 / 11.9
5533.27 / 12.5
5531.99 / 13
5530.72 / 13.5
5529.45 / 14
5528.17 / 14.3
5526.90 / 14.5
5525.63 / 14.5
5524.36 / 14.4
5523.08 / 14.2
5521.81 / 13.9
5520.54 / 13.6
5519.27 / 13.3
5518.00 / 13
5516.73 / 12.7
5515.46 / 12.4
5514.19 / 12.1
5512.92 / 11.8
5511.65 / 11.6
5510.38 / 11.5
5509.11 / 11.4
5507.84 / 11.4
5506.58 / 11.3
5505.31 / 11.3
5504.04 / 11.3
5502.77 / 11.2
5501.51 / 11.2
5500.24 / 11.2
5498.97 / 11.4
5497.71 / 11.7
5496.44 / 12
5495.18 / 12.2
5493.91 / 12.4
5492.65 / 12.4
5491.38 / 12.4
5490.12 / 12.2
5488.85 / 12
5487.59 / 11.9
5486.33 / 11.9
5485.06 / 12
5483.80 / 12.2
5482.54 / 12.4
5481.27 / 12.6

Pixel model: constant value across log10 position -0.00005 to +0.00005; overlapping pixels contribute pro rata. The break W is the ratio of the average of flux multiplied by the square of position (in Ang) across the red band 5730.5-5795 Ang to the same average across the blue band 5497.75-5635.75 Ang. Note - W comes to 1.22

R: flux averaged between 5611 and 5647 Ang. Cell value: 14.5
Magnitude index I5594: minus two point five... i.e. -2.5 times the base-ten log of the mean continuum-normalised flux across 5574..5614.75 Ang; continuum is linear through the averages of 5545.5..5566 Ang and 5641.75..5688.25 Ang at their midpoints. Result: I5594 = 0.03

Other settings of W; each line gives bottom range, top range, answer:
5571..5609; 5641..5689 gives 1.11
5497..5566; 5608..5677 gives 1.19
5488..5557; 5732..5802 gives 1.35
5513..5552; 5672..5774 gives 1.23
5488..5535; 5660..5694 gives 1.24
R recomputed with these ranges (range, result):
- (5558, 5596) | 14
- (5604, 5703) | 14.3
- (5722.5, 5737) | 14.5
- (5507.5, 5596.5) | 13.2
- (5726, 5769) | 14.9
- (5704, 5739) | 14.8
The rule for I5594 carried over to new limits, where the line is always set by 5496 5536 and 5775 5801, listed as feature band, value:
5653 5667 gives -0.05 mag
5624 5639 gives -0.08 mag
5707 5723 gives -0.02 mag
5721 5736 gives 0.04 mag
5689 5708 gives 0.06 mag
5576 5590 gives -0.08 mag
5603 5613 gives 0.09 mag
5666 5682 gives -0.02 mag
